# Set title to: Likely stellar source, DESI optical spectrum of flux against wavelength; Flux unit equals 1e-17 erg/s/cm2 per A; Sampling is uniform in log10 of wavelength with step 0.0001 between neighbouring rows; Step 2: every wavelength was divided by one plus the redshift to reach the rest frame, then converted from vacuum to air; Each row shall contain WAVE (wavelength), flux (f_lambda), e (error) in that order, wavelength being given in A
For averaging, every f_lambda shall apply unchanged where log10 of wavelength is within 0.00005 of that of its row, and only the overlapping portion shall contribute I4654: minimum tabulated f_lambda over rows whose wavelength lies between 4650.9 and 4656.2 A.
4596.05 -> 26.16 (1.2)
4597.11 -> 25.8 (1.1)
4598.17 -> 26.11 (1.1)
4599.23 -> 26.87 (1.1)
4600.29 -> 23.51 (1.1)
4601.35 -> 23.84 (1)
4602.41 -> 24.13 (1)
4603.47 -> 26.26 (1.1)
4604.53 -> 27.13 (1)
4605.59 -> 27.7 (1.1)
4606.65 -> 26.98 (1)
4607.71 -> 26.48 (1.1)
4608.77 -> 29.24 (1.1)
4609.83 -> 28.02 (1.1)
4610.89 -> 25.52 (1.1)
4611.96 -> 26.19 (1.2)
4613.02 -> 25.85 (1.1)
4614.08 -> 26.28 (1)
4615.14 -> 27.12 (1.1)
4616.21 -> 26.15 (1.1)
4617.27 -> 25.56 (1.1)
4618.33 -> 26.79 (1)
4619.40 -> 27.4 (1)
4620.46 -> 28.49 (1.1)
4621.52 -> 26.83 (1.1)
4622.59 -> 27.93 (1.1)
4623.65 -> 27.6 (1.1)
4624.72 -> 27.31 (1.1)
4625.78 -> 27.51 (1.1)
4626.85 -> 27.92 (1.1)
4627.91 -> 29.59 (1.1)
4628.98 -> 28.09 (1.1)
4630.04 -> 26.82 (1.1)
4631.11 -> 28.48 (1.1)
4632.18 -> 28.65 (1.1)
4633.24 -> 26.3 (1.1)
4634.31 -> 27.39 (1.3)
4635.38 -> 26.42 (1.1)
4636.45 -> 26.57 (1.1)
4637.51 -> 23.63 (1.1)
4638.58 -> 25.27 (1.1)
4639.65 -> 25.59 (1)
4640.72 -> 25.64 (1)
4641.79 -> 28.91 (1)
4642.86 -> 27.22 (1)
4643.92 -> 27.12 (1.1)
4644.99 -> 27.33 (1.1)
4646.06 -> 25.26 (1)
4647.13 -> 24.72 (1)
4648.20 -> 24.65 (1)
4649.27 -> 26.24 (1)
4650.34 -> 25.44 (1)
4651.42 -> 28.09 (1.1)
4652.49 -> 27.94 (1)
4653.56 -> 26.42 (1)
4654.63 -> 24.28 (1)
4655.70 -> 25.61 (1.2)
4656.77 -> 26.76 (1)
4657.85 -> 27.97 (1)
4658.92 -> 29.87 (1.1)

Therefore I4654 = 24.28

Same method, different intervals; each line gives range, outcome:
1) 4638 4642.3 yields 25.27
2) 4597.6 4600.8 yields 23.51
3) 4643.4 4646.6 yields 25.26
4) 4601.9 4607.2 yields 24.13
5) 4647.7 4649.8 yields 24.65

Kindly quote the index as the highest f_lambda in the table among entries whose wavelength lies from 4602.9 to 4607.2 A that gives 27.7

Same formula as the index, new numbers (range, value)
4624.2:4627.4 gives 27.92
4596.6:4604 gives 26.87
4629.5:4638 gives 28.65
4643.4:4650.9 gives 27.33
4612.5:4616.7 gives 27.12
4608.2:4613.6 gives 29.24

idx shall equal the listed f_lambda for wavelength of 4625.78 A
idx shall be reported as 27.51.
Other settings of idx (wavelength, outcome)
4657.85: 27.97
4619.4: 27.4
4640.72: 25.64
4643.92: 27.12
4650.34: 25.44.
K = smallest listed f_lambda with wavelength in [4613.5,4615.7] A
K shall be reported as 26.28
